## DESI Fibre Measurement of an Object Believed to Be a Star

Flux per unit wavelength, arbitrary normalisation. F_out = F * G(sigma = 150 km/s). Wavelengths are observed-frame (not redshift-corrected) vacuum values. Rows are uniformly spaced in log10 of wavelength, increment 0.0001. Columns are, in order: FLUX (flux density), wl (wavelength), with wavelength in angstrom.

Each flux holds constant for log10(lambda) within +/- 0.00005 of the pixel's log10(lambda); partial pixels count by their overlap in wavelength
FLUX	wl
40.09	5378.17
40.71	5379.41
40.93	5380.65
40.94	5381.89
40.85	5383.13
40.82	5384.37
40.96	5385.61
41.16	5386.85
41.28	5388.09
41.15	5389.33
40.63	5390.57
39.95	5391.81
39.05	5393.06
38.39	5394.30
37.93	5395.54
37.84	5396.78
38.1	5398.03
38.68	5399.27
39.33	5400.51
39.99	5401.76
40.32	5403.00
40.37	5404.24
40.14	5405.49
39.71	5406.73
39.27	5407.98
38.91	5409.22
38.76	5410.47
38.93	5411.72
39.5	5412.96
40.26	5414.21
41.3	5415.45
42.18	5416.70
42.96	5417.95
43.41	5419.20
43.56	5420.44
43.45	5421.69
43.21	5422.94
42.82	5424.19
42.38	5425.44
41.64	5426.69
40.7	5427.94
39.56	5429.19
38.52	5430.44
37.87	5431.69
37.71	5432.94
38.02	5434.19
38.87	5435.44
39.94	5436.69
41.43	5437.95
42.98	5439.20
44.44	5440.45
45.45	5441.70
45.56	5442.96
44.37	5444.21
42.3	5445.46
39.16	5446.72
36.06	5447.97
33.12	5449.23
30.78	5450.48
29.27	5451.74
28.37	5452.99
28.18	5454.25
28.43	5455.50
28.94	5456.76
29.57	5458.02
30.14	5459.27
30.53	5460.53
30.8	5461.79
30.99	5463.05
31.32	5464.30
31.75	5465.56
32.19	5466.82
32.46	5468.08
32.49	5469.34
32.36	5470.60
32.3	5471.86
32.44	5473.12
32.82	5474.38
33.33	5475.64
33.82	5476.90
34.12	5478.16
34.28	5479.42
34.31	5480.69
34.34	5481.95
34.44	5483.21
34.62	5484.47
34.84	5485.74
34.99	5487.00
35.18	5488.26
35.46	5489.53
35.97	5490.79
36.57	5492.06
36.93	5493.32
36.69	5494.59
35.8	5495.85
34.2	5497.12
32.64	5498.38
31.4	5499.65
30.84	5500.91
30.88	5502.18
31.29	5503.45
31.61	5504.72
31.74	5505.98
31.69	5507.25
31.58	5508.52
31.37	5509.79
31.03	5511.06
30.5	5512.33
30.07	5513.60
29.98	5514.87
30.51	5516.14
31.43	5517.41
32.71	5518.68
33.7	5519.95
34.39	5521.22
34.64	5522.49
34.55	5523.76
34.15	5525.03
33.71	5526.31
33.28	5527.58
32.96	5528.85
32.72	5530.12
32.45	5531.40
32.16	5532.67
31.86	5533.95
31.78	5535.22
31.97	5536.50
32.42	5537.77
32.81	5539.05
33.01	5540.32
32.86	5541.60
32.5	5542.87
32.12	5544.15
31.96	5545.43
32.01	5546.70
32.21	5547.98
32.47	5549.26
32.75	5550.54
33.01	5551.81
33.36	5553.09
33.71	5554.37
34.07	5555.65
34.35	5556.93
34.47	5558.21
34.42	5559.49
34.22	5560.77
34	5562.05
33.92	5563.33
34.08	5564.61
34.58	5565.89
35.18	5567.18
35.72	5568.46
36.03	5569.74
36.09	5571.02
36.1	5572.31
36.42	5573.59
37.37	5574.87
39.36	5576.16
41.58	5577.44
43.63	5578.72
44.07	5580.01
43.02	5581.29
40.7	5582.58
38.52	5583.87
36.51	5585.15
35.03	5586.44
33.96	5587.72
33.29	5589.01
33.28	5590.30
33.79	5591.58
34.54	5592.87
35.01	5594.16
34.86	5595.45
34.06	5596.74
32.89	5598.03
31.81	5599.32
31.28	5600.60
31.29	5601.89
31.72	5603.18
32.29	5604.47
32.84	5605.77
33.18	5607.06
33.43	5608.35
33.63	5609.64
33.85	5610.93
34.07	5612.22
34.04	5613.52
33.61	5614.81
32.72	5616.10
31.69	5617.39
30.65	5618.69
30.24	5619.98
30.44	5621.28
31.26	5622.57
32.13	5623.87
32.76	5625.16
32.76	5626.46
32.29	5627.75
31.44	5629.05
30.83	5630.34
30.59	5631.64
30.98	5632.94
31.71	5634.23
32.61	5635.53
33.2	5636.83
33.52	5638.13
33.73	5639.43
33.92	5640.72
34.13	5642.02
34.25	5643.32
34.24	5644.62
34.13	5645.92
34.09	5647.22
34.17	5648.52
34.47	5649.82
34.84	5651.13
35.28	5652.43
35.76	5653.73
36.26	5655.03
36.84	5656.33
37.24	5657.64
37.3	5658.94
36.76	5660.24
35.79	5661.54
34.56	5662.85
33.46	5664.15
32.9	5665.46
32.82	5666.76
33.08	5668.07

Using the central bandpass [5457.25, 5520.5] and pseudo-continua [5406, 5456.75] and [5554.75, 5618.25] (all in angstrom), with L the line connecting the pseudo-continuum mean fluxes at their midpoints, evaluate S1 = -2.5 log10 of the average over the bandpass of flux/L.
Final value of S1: 0.15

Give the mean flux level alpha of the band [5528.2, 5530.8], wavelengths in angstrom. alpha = 32.8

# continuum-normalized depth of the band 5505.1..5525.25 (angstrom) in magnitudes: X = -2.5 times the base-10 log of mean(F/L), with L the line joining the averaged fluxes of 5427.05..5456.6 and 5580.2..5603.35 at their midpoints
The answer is 0.14 mag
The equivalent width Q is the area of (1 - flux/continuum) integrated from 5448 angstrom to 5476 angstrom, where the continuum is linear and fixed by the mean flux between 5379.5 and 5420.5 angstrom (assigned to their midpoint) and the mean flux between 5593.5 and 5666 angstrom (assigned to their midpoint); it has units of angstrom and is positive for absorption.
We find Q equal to 5.28 angstrom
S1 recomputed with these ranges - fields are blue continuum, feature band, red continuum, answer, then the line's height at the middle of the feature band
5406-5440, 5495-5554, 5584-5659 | 0.143 mag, 37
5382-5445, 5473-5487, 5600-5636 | 0.117 mag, 37.9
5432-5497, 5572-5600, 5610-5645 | -0.115 mag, 33.1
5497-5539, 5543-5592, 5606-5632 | -0.106 mag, 32.2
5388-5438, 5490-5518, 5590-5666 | 0.150 mag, 37.3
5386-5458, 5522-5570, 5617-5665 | 0.082 mag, 36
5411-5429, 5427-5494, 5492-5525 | 0.071 mag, 37.6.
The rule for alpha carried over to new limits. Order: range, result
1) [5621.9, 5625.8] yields 32.1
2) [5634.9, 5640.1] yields 33.3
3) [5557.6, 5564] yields 34.2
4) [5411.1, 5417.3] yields 40.5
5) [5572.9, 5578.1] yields 38.7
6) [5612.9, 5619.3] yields 32.6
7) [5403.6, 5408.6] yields 39.9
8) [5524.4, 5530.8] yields 33.3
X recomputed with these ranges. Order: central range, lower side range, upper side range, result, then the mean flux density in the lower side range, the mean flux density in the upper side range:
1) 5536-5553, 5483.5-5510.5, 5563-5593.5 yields 0.10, 33.6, 37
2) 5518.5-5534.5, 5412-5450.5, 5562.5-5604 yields 0.14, 40.9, 35.9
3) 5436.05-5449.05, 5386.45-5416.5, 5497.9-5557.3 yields -0.13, 39.6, 32.4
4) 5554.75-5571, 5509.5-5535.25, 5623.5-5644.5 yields -0.07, 32.4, 32.6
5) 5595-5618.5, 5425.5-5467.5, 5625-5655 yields 0.03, 36.1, 33.4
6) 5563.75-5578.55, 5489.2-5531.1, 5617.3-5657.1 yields -0.12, 32.9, 33.1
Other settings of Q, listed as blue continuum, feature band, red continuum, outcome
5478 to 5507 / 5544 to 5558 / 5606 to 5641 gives 0.1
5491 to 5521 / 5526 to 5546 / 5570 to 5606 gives 0.7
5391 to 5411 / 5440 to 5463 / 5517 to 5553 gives 1.4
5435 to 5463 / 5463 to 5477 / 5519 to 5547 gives 1.1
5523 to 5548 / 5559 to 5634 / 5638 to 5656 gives -1.5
